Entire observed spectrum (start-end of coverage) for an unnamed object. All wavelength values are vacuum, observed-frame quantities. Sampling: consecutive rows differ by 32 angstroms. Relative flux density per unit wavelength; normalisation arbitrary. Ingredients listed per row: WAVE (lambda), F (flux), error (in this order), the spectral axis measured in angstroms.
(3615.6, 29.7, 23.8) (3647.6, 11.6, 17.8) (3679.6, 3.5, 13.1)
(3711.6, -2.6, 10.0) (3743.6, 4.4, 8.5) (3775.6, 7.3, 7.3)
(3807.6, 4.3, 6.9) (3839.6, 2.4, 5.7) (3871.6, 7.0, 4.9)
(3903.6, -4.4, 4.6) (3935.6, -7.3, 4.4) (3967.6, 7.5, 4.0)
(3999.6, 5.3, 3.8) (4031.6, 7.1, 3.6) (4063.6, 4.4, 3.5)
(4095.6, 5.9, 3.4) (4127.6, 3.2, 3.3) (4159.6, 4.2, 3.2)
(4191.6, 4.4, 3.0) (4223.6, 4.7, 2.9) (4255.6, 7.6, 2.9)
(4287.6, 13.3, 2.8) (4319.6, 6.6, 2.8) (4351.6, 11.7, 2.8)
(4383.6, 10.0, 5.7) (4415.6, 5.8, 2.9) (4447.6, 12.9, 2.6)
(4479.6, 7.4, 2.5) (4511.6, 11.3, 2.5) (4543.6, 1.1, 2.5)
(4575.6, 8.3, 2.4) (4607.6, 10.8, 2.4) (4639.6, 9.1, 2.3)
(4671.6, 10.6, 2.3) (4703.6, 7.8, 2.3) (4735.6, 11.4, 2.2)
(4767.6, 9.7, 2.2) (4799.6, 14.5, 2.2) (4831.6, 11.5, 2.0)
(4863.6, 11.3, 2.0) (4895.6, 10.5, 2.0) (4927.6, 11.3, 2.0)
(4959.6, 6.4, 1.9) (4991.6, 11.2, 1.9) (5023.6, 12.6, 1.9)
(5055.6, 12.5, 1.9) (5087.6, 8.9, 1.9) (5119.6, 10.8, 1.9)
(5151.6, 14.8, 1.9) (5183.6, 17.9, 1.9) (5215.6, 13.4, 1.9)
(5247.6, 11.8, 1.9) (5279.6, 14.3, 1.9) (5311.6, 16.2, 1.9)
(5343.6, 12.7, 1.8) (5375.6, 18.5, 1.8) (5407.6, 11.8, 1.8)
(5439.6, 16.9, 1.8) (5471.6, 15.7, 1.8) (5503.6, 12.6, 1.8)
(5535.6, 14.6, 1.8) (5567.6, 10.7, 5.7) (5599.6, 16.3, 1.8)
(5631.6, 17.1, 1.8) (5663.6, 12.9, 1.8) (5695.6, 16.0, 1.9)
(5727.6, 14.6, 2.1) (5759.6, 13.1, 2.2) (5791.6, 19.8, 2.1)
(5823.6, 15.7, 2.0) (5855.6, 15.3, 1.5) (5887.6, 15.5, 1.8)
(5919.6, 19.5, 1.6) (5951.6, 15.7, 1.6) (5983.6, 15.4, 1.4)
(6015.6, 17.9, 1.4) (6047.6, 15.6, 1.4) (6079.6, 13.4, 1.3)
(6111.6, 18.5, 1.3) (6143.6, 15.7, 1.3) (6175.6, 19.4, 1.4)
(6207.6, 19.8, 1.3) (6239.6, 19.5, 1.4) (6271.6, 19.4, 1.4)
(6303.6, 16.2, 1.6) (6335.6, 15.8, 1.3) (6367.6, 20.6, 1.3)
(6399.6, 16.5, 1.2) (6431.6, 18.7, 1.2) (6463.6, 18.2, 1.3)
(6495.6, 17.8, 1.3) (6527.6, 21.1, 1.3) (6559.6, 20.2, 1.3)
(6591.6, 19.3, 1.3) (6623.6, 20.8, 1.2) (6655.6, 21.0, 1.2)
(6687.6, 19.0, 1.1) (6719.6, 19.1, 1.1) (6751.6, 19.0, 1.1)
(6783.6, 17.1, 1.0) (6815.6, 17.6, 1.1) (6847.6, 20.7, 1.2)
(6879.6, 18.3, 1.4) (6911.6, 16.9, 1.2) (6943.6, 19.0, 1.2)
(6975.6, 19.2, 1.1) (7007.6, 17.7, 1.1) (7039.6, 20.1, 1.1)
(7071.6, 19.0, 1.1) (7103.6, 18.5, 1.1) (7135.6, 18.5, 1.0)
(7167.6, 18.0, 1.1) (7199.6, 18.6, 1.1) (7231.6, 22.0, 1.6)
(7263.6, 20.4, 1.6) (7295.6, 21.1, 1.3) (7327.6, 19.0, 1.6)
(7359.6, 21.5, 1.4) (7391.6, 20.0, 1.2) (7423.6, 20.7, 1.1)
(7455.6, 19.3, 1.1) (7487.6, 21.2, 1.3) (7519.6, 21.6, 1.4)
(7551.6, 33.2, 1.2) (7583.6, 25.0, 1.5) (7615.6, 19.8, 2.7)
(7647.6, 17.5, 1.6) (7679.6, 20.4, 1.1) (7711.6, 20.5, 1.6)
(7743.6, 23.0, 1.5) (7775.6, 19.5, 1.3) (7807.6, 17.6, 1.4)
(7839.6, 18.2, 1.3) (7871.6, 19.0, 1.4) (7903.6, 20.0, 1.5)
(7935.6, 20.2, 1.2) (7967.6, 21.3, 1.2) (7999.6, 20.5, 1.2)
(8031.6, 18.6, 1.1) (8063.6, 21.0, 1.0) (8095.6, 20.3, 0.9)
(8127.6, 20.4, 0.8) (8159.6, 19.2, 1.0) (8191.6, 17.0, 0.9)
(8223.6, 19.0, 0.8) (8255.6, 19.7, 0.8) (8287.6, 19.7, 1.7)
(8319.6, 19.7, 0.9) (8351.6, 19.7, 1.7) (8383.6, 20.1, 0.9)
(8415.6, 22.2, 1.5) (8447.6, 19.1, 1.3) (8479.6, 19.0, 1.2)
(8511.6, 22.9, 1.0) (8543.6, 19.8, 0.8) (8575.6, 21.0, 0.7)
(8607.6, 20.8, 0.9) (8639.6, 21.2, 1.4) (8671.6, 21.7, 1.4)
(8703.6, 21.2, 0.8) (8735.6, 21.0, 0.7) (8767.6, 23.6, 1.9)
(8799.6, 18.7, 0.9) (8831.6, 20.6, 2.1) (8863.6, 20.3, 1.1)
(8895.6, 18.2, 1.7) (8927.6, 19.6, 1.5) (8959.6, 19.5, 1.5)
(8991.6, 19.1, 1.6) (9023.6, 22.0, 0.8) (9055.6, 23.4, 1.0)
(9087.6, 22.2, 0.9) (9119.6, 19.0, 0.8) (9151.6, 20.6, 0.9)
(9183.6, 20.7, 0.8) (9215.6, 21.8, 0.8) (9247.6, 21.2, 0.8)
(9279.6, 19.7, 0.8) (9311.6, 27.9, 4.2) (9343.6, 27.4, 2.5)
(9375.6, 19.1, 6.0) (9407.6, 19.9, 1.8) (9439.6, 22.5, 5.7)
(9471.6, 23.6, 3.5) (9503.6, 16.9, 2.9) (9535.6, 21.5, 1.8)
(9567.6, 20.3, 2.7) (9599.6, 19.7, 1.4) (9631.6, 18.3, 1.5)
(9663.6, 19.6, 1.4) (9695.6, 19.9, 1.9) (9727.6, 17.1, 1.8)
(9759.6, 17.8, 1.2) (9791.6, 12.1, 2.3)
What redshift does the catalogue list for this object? 0.15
